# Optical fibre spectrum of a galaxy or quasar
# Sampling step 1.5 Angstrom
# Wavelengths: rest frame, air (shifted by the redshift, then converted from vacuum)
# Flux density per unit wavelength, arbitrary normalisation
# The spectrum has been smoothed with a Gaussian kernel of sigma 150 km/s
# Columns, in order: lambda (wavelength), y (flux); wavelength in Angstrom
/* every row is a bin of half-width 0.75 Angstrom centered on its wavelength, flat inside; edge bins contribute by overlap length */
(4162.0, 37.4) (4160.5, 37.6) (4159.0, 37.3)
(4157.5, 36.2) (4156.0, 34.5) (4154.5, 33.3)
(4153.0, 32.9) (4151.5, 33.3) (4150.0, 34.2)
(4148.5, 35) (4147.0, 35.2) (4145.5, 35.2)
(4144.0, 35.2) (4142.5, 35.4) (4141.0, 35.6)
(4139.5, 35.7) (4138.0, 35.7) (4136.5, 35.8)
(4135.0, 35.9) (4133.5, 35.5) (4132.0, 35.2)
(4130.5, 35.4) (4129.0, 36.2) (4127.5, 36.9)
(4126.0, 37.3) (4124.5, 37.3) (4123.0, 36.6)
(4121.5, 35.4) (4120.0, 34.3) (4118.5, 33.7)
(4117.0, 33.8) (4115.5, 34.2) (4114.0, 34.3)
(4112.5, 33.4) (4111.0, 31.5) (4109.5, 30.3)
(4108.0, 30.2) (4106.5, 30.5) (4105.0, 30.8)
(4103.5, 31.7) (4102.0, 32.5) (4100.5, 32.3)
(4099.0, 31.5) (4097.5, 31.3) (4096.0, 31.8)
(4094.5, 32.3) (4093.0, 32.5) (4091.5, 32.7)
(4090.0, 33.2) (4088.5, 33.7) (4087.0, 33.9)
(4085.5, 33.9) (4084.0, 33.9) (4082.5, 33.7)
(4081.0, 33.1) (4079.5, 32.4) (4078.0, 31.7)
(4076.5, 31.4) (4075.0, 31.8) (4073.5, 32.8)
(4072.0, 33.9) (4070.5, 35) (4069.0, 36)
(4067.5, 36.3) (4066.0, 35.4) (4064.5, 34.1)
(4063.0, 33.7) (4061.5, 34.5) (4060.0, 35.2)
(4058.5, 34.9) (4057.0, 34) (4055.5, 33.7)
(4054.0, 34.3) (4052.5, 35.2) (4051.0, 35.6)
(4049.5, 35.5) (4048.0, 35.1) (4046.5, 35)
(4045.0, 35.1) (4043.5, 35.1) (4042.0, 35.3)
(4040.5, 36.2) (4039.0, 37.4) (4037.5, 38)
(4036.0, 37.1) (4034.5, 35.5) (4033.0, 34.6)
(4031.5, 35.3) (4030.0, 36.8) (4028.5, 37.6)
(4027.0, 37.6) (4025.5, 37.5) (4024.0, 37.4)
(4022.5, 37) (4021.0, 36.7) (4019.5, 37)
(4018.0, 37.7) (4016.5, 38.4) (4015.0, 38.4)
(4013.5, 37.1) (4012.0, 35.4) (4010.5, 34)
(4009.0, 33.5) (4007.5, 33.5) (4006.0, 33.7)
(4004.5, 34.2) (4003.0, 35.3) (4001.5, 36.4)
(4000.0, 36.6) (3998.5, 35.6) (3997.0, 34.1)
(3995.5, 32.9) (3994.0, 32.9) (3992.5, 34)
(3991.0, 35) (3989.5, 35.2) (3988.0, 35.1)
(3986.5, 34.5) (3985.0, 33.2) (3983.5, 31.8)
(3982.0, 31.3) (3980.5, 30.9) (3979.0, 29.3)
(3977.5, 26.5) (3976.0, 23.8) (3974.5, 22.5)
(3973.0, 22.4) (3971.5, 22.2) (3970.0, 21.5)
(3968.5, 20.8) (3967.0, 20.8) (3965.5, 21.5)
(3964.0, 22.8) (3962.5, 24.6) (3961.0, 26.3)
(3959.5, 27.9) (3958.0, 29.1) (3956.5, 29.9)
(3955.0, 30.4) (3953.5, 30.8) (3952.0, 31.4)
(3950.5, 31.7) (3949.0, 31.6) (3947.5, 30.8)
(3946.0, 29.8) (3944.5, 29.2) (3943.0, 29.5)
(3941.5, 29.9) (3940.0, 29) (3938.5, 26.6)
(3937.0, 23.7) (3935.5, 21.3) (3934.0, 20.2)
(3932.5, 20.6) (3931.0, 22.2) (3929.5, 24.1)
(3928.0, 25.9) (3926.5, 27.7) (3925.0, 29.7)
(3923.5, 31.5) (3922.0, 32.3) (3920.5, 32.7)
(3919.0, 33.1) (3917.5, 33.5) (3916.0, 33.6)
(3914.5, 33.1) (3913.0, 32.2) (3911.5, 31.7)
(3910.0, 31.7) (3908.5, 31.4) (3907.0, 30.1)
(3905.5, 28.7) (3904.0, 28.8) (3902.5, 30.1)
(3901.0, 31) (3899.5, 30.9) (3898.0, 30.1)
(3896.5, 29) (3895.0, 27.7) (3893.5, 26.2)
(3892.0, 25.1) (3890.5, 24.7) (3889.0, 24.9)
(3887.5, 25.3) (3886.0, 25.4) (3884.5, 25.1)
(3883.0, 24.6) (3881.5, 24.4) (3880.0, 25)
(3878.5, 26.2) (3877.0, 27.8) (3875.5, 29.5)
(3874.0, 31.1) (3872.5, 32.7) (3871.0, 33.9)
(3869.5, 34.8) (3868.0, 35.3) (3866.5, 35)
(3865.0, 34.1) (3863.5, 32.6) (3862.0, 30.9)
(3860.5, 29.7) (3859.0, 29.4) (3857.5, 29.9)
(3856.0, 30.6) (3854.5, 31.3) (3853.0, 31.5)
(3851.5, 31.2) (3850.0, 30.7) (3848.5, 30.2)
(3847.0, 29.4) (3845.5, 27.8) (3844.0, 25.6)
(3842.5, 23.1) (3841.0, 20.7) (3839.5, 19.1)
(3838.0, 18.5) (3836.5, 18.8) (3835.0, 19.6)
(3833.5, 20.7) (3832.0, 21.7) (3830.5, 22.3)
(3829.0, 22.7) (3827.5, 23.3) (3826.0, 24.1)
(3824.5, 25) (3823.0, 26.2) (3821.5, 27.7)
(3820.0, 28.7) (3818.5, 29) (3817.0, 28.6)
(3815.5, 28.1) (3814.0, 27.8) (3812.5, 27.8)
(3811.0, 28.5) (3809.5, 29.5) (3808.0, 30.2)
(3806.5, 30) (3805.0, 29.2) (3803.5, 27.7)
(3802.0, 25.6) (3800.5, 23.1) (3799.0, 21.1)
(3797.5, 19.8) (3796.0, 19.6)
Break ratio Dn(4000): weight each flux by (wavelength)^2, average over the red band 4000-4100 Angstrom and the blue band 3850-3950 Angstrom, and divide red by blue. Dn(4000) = 1.3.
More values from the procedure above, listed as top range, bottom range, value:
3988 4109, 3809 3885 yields 1.39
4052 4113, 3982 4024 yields 0.98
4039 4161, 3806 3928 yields 1.36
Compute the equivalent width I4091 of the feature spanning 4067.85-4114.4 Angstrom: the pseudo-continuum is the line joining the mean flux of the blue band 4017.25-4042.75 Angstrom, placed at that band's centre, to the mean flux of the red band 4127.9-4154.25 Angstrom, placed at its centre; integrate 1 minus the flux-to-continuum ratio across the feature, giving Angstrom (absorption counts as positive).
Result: 4.2 Angstrom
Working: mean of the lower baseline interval 36.7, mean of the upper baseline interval 35.1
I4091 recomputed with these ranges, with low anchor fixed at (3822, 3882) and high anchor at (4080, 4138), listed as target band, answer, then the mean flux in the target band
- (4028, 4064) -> -3.69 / 35.4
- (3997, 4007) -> -1.32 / 35.2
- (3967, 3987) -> 2.51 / 26.7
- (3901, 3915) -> -1.00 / 30.8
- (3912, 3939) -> 1.05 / 28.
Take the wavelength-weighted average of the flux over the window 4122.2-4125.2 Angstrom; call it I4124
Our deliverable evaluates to 36.9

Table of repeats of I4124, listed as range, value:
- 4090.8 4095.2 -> 32.5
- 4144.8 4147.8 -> 35.2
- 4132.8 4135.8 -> 35.7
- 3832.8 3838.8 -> 19.4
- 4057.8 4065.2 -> 34.5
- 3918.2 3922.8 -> 32.7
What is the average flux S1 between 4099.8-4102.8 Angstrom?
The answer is 32.4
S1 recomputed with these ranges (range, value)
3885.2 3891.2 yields 25.1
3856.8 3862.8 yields 30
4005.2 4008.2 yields 33.6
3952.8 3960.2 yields 29.6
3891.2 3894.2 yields 25.6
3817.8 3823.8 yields 27.9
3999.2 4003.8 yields 36.1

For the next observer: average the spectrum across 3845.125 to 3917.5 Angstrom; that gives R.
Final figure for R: 29.8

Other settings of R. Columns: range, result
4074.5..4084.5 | 32.6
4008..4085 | 35.3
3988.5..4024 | 35.5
